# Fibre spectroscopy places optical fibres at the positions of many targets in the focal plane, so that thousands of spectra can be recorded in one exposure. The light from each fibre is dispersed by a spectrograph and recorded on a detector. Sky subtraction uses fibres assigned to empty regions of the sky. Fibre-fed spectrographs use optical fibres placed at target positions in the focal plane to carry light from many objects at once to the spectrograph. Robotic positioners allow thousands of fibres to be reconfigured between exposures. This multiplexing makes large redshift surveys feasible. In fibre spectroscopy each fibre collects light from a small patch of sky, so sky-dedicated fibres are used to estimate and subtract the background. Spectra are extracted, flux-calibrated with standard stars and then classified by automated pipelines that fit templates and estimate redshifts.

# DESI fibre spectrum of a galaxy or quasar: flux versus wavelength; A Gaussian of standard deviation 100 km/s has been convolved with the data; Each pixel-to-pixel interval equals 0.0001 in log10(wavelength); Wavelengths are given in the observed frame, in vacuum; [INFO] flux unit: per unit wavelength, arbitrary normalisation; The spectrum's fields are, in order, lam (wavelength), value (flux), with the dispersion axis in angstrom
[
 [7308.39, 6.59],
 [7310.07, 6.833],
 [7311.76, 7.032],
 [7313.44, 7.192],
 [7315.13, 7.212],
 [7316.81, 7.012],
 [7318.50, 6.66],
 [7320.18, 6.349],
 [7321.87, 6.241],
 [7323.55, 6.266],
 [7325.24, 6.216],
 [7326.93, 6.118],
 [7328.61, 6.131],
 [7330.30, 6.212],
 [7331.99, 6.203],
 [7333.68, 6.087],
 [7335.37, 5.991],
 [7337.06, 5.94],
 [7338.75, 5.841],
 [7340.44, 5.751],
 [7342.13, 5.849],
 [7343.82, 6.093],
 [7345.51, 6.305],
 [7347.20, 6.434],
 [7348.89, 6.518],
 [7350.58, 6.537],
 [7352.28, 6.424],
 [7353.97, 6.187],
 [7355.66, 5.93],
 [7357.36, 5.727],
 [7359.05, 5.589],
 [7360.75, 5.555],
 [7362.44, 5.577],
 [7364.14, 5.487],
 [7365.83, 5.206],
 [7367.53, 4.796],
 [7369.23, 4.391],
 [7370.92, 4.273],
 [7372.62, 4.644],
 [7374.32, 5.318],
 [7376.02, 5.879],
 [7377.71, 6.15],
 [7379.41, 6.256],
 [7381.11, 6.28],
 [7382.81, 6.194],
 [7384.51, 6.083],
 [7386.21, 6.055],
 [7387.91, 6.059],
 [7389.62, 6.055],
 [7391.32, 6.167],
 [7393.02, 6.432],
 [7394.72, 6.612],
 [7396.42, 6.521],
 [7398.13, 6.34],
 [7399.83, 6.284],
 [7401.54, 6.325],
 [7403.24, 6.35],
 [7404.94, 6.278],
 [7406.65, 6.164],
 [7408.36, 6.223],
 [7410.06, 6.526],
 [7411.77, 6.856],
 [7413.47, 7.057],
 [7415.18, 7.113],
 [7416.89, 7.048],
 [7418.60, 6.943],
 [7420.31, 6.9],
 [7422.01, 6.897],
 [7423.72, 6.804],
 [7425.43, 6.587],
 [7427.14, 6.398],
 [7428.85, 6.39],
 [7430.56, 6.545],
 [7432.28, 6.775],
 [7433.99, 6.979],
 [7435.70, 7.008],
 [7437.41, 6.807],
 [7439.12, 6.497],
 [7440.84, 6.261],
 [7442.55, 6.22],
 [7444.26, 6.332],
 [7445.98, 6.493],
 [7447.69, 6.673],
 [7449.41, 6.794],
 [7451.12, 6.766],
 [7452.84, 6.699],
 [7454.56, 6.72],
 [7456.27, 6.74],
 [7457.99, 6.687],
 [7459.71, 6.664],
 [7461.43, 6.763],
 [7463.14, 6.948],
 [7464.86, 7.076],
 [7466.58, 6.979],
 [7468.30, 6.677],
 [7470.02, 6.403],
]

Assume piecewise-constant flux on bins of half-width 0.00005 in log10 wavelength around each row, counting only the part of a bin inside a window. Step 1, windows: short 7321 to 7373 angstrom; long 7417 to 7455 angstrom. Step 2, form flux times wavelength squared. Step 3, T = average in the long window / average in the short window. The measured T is 1.2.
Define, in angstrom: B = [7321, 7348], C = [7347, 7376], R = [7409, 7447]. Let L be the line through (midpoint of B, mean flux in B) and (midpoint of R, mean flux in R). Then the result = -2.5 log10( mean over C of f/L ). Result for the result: 0.13 mag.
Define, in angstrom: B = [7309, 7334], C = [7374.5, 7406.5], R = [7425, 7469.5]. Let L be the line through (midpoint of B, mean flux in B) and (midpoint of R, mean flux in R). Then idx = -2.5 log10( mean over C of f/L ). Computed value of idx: 0.07 mag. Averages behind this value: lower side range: 6.53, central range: 6.22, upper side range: 6.67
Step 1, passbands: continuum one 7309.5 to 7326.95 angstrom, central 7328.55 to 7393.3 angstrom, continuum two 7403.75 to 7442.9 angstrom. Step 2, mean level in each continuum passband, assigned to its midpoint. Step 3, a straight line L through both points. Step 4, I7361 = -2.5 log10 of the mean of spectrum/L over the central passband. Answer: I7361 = 0.14 mag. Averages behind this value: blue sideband 6.67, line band 5.85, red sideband 6.67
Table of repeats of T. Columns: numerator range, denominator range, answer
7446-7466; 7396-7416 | 1.06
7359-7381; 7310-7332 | 0.83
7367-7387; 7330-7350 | 0.92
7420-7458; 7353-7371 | 1.26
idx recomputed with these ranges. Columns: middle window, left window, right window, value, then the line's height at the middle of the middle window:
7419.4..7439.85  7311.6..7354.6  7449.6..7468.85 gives -0.01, 6.69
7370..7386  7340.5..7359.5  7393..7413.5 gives 0.11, 6.3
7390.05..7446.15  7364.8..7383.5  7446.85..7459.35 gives -0.08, 6.13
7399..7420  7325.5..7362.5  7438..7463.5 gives -0.03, 6.4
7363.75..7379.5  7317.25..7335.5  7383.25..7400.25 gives 0.20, 6.26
